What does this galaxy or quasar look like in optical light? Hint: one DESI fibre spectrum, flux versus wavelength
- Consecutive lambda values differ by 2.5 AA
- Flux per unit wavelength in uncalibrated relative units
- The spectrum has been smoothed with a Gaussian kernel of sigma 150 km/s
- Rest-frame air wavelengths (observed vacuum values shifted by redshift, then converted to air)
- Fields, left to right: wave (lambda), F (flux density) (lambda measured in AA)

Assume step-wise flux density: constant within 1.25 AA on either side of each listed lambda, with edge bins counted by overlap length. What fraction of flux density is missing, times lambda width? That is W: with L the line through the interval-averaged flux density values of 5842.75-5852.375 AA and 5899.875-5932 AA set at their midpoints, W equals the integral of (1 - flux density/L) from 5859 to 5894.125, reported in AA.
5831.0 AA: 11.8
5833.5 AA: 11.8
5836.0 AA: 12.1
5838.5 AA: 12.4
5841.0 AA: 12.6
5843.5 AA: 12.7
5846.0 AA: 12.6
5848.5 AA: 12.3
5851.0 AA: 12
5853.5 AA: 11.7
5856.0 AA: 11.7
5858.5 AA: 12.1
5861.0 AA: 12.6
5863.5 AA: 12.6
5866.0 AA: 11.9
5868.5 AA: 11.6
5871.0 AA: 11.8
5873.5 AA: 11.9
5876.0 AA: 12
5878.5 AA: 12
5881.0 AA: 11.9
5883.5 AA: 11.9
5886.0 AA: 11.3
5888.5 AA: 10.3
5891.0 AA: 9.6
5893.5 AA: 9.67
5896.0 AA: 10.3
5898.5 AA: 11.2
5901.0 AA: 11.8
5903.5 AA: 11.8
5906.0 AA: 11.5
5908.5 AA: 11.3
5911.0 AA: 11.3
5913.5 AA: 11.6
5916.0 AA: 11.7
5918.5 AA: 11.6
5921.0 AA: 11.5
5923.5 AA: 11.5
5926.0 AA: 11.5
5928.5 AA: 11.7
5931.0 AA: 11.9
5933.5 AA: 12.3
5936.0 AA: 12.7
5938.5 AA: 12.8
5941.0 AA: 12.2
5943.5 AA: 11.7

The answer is 1.5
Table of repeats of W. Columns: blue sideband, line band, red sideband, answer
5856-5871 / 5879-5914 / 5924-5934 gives 2.4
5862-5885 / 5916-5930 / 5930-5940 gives 0.9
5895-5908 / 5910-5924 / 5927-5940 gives 0.3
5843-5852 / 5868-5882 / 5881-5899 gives -0.7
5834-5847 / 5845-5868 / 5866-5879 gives 0.0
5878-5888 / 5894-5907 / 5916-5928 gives 0.4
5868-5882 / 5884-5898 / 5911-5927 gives 1.6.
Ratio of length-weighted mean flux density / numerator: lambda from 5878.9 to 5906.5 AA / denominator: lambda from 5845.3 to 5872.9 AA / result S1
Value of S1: 0.92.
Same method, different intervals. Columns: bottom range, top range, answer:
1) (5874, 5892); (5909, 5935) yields 1.03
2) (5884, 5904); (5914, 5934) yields 1.09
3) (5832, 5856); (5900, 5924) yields 0.95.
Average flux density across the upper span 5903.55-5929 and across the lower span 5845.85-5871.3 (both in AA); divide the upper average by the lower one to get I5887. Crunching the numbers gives 0.96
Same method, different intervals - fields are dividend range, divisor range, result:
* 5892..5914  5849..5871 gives 0.93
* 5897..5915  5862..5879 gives 0.96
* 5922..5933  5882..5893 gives 1.09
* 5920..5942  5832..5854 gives 0.98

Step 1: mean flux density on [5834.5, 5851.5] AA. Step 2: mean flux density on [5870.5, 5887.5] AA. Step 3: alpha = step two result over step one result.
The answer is 1.0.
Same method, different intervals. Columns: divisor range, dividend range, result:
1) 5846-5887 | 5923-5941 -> 1.01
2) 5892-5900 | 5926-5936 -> 1.15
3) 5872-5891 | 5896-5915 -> 0.99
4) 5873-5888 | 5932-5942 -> 1.06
